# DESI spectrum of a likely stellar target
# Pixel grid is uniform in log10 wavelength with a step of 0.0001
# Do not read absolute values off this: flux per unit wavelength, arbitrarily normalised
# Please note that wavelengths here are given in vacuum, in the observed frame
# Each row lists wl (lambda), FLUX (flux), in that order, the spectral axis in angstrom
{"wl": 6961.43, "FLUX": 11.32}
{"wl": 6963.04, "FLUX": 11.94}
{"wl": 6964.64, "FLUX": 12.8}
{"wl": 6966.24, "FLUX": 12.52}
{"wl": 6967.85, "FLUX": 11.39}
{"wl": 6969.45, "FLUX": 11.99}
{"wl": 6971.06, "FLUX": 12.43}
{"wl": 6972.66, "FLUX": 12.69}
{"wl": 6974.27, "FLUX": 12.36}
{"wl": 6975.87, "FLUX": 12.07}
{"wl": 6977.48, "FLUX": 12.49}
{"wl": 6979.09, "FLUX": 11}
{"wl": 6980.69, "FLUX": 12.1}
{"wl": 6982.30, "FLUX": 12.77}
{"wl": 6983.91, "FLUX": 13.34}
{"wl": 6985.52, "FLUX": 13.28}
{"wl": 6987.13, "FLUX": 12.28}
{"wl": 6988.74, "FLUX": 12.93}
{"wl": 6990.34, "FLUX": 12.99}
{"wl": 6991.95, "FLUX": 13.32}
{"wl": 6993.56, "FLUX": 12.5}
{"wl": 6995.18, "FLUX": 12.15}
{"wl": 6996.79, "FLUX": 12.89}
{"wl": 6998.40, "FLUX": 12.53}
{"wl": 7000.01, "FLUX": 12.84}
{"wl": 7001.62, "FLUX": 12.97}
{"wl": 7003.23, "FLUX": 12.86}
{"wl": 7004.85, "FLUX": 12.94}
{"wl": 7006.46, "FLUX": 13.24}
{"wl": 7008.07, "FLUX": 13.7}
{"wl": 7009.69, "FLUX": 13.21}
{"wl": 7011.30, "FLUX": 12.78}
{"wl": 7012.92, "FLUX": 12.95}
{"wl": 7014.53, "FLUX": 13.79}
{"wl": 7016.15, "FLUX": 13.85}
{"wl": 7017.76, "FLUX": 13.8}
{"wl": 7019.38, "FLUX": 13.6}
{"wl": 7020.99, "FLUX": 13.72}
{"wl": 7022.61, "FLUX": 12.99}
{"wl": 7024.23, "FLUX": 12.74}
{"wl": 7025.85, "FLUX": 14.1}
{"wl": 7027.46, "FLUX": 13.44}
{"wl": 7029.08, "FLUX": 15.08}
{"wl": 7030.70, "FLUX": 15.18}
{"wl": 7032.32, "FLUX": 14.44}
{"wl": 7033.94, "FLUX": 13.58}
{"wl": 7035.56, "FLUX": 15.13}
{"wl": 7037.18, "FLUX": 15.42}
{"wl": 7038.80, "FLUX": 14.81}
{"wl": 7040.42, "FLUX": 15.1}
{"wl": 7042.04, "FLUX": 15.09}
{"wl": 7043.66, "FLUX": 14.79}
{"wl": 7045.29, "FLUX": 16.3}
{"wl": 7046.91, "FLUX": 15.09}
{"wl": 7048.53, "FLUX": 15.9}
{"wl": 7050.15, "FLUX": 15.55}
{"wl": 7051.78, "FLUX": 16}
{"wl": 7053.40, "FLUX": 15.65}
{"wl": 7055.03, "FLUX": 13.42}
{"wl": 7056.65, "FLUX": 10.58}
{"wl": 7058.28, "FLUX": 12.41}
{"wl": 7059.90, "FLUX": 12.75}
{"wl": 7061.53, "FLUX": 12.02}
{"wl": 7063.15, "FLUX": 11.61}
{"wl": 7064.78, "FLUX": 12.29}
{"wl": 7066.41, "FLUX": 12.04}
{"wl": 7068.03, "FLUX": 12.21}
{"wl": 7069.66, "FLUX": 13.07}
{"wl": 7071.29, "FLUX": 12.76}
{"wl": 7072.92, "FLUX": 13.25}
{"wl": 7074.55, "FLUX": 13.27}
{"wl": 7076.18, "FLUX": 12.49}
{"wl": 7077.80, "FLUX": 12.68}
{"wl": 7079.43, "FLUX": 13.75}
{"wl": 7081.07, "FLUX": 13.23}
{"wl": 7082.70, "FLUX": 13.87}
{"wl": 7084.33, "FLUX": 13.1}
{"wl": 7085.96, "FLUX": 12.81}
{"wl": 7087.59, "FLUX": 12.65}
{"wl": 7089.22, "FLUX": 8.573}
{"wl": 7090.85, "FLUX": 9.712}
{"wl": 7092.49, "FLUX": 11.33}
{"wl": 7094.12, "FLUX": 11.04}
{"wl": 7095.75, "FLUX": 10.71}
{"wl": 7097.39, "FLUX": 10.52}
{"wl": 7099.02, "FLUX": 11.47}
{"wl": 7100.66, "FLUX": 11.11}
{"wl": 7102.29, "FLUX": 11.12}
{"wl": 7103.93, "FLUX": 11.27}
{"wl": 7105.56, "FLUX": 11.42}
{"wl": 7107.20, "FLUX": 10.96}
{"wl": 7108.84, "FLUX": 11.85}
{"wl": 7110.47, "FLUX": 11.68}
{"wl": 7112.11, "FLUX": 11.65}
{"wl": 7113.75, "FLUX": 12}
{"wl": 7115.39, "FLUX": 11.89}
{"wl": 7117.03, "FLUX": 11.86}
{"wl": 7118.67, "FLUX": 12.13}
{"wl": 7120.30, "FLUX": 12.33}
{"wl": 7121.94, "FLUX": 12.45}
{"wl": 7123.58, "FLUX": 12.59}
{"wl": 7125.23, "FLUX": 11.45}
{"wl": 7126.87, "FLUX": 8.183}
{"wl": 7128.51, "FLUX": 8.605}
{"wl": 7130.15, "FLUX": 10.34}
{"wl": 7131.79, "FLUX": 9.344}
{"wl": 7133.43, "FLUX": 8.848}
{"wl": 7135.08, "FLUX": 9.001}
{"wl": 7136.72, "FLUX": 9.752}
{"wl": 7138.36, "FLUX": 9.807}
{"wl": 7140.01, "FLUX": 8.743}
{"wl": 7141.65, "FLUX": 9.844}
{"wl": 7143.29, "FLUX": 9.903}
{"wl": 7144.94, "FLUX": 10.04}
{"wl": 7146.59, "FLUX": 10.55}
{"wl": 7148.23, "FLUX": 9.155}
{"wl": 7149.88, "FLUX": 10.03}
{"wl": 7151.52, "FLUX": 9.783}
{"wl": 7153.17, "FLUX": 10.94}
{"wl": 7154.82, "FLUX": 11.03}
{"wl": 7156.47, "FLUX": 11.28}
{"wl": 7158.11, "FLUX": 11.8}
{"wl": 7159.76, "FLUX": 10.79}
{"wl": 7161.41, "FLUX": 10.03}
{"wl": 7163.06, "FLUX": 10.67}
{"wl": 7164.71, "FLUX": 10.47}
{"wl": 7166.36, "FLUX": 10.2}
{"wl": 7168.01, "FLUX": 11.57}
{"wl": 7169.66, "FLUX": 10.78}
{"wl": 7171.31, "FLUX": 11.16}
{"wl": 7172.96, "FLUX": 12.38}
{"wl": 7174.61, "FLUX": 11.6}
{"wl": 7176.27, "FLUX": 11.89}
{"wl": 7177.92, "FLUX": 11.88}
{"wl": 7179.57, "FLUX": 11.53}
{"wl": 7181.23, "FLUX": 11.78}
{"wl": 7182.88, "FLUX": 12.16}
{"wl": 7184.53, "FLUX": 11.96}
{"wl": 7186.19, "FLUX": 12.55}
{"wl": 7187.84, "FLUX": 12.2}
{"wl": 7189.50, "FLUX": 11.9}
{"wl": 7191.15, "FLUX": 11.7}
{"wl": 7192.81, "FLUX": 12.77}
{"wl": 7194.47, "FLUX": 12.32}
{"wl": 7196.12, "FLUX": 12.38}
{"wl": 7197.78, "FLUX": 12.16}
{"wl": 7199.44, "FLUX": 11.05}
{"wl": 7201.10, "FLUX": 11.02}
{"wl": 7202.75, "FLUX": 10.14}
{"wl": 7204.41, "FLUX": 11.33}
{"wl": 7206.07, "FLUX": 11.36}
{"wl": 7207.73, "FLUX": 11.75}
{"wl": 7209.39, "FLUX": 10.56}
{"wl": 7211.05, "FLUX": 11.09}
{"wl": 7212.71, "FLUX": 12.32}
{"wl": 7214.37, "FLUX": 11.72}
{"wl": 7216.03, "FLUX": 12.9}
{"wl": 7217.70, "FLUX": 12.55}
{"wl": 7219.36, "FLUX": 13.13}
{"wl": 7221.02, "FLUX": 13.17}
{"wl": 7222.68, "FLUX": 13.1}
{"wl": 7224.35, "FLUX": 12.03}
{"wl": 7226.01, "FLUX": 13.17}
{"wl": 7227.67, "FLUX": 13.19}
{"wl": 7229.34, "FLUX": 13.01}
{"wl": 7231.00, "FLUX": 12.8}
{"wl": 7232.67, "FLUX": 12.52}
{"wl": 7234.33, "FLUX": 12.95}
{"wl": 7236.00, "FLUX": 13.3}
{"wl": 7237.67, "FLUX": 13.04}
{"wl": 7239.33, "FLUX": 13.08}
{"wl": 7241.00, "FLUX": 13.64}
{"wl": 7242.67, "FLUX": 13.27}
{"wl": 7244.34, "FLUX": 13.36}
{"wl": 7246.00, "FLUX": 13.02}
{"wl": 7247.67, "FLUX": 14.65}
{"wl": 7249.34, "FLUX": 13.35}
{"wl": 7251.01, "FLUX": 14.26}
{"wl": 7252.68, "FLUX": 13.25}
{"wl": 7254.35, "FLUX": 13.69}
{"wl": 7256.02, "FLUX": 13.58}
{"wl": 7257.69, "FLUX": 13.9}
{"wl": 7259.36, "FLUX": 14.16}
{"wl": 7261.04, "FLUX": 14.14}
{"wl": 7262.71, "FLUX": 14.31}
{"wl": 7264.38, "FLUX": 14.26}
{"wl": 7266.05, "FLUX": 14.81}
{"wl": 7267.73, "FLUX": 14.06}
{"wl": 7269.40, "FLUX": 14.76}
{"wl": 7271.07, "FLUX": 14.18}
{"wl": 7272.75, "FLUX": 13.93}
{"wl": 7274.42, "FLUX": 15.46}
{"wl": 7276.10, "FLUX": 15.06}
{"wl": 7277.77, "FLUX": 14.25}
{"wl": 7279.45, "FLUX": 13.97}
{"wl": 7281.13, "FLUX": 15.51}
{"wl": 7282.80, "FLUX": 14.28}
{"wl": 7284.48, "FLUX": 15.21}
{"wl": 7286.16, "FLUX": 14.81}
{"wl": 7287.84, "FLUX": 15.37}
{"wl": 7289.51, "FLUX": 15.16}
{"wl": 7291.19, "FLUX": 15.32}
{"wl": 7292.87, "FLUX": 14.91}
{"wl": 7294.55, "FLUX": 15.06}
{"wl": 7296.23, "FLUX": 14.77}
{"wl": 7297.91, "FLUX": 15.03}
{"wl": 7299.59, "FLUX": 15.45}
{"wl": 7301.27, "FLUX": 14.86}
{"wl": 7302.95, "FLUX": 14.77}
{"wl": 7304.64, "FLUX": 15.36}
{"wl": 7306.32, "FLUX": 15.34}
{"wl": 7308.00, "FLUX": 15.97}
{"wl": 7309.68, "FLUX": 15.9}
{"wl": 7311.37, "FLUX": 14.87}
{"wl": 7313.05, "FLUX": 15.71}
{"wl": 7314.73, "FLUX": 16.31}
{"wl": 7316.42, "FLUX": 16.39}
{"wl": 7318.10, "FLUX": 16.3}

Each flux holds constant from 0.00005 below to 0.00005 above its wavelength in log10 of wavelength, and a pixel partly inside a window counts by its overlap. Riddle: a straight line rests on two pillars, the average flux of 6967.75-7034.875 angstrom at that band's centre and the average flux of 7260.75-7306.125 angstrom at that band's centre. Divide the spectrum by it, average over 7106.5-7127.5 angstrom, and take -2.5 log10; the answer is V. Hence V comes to 0.18 mag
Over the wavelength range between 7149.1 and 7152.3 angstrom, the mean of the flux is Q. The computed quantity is 9.93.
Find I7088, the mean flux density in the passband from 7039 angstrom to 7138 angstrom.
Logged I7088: 12.2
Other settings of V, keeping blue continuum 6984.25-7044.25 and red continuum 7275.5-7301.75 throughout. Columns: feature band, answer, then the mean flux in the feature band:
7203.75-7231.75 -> 0.18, 12.3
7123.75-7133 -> 0.40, 9.76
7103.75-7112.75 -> 0.22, 11.5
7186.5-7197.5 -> 0.18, 12.2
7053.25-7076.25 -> 0.10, 12.6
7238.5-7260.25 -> 0.09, 13.6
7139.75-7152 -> 0.40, 9.81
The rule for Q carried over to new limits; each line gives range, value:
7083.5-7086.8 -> 13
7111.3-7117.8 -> 11.8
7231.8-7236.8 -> 12.9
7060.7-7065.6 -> 12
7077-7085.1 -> 13.3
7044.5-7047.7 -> 15.7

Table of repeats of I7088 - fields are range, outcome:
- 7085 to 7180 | 10.8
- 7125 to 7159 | 9.9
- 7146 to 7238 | 11.7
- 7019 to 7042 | 14.3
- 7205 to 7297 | 13.6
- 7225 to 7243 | 13.1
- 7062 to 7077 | 12.5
